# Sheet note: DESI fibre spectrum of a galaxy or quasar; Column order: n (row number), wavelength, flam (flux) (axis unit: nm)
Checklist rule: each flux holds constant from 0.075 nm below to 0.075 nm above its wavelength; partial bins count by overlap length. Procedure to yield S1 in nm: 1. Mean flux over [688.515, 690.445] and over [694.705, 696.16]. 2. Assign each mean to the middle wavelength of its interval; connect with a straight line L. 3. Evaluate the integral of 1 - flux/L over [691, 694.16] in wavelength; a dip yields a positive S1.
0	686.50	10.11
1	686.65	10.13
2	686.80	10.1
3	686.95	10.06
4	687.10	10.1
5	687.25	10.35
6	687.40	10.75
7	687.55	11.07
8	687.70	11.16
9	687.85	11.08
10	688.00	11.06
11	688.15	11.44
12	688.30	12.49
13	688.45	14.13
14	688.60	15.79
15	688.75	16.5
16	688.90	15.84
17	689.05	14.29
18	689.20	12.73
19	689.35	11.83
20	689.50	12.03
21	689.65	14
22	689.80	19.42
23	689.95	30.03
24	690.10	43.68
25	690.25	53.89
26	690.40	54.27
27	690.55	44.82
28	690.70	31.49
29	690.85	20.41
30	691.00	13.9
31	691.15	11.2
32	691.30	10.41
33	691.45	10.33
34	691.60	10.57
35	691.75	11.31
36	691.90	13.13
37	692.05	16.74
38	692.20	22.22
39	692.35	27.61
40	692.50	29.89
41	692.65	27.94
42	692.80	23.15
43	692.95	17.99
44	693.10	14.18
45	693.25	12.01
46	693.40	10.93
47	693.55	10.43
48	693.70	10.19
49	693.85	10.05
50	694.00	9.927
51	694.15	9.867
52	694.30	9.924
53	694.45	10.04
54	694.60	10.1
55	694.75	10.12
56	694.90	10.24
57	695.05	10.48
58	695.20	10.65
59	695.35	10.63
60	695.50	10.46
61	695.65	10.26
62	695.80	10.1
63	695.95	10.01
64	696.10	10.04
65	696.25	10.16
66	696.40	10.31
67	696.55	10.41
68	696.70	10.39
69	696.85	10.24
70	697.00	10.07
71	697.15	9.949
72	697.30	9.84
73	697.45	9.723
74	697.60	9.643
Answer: 0.243 nm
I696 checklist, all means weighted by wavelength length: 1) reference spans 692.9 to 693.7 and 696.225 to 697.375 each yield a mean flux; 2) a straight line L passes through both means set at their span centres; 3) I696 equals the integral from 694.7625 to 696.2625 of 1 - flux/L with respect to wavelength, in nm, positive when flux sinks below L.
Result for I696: 0.11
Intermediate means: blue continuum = 12.7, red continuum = 10.2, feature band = 10.3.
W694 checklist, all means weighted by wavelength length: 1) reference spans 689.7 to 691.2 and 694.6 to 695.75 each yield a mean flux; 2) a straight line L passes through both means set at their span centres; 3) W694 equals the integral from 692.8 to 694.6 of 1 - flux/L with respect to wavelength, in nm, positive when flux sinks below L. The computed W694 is 0.57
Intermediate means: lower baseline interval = 32.4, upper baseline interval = 10.4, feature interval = 11.8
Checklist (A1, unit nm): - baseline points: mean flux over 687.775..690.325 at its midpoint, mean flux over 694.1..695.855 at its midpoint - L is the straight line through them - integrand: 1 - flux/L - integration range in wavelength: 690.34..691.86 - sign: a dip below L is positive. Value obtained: -0.48 nm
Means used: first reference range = 18.8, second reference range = 10.2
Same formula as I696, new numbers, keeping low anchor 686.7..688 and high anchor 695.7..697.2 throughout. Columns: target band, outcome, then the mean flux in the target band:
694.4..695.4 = -0.007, 10.3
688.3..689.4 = -0.401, 14.4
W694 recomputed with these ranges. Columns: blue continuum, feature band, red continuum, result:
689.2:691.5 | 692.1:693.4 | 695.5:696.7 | -0.14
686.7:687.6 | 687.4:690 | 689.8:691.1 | 0.89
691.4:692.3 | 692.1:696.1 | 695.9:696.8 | -0.36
